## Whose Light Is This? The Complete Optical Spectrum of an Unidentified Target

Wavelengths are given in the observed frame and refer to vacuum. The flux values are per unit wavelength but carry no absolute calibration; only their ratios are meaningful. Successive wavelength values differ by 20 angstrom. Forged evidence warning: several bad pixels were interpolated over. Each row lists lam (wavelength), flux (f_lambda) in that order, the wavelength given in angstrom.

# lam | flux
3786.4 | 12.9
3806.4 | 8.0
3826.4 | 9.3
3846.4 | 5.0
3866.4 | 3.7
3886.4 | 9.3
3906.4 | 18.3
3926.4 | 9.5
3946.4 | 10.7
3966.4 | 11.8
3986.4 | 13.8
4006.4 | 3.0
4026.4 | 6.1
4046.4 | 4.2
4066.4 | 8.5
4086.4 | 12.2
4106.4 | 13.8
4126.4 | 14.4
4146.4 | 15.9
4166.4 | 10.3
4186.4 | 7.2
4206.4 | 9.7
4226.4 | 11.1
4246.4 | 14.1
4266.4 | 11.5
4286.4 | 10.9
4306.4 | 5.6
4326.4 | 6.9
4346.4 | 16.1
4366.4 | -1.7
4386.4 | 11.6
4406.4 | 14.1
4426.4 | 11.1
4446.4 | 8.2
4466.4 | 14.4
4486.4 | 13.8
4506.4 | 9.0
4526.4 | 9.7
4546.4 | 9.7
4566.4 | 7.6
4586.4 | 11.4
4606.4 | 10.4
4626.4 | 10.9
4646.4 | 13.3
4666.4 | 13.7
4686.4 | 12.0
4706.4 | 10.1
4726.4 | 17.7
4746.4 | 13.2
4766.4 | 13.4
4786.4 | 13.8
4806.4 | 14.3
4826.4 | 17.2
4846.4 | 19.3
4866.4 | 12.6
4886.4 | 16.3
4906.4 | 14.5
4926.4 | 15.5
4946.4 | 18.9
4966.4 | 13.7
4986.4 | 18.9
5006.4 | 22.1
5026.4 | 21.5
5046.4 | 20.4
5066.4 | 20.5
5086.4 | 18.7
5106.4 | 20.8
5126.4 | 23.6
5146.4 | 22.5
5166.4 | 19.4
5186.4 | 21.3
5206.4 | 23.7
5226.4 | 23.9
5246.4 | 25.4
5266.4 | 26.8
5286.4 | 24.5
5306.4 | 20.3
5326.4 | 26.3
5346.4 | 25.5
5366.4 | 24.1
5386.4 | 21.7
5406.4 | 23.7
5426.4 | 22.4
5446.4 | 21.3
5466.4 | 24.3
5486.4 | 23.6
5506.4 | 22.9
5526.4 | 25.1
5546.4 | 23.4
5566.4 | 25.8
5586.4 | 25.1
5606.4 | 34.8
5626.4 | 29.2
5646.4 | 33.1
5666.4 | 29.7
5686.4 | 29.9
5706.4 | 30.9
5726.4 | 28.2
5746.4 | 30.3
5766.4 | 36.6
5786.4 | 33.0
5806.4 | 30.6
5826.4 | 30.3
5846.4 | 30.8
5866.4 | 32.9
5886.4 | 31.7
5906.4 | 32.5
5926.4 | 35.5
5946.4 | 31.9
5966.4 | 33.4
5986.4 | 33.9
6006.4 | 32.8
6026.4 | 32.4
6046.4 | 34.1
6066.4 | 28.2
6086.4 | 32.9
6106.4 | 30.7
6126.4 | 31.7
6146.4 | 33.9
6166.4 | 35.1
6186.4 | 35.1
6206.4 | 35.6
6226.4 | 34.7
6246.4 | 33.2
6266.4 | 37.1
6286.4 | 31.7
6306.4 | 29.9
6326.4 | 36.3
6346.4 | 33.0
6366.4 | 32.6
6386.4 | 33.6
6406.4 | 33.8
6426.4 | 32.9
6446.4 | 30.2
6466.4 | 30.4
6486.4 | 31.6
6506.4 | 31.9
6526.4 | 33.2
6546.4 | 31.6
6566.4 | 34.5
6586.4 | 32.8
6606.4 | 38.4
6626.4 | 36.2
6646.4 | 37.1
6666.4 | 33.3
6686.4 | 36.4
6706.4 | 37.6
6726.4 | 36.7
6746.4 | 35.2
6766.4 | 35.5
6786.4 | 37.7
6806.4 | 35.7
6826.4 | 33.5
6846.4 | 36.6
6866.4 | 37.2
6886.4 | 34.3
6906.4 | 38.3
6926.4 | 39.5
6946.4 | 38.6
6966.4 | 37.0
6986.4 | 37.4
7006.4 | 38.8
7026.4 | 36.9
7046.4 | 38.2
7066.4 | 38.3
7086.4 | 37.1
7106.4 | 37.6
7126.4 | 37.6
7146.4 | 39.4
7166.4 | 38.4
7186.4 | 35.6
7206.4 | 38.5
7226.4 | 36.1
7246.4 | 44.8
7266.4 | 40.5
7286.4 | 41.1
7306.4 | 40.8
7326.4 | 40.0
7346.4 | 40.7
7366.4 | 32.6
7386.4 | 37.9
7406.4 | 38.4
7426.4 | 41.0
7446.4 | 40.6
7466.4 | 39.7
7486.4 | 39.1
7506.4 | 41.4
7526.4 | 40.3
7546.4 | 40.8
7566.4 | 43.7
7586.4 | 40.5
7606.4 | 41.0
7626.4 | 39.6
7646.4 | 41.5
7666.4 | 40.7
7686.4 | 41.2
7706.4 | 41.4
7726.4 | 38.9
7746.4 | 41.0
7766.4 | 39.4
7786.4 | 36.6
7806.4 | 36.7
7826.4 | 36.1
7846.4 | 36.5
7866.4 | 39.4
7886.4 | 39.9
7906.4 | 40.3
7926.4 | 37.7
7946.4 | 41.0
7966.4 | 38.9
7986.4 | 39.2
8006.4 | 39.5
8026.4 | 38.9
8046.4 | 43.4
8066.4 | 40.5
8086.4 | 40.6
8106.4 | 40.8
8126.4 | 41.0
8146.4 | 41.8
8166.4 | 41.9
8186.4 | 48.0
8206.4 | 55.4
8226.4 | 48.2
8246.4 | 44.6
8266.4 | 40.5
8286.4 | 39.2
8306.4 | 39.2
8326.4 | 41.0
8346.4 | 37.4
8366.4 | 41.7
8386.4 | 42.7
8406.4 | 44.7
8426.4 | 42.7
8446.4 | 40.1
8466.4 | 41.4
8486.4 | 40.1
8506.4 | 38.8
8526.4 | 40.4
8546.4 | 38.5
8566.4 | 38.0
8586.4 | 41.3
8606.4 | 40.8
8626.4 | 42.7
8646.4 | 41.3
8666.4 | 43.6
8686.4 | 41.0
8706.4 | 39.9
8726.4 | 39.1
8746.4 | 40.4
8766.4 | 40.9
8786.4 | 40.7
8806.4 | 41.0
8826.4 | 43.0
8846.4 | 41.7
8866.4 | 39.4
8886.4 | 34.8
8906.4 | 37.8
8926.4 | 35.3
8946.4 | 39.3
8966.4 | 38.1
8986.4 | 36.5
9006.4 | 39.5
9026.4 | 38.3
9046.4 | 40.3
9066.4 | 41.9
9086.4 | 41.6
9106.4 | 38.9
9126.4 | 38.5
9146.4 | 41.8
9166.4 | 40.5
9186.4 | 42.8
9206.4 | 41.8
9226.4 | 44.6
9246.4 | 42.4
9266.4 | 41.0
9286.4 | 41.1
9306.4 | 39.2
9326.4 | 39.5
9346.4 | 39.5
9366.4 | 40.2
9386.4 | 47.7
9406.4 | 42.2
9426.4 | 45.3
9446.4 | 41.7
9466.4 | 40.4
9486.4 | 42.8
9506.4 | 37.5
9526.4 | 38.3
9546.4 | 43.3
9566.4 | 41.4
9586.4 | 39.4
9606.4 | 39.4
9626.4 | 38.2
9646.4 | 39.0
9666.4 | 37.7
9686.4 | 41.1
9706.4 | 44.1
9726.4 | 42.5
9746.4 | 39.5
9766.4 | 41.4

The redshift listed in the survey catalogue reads 0.25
